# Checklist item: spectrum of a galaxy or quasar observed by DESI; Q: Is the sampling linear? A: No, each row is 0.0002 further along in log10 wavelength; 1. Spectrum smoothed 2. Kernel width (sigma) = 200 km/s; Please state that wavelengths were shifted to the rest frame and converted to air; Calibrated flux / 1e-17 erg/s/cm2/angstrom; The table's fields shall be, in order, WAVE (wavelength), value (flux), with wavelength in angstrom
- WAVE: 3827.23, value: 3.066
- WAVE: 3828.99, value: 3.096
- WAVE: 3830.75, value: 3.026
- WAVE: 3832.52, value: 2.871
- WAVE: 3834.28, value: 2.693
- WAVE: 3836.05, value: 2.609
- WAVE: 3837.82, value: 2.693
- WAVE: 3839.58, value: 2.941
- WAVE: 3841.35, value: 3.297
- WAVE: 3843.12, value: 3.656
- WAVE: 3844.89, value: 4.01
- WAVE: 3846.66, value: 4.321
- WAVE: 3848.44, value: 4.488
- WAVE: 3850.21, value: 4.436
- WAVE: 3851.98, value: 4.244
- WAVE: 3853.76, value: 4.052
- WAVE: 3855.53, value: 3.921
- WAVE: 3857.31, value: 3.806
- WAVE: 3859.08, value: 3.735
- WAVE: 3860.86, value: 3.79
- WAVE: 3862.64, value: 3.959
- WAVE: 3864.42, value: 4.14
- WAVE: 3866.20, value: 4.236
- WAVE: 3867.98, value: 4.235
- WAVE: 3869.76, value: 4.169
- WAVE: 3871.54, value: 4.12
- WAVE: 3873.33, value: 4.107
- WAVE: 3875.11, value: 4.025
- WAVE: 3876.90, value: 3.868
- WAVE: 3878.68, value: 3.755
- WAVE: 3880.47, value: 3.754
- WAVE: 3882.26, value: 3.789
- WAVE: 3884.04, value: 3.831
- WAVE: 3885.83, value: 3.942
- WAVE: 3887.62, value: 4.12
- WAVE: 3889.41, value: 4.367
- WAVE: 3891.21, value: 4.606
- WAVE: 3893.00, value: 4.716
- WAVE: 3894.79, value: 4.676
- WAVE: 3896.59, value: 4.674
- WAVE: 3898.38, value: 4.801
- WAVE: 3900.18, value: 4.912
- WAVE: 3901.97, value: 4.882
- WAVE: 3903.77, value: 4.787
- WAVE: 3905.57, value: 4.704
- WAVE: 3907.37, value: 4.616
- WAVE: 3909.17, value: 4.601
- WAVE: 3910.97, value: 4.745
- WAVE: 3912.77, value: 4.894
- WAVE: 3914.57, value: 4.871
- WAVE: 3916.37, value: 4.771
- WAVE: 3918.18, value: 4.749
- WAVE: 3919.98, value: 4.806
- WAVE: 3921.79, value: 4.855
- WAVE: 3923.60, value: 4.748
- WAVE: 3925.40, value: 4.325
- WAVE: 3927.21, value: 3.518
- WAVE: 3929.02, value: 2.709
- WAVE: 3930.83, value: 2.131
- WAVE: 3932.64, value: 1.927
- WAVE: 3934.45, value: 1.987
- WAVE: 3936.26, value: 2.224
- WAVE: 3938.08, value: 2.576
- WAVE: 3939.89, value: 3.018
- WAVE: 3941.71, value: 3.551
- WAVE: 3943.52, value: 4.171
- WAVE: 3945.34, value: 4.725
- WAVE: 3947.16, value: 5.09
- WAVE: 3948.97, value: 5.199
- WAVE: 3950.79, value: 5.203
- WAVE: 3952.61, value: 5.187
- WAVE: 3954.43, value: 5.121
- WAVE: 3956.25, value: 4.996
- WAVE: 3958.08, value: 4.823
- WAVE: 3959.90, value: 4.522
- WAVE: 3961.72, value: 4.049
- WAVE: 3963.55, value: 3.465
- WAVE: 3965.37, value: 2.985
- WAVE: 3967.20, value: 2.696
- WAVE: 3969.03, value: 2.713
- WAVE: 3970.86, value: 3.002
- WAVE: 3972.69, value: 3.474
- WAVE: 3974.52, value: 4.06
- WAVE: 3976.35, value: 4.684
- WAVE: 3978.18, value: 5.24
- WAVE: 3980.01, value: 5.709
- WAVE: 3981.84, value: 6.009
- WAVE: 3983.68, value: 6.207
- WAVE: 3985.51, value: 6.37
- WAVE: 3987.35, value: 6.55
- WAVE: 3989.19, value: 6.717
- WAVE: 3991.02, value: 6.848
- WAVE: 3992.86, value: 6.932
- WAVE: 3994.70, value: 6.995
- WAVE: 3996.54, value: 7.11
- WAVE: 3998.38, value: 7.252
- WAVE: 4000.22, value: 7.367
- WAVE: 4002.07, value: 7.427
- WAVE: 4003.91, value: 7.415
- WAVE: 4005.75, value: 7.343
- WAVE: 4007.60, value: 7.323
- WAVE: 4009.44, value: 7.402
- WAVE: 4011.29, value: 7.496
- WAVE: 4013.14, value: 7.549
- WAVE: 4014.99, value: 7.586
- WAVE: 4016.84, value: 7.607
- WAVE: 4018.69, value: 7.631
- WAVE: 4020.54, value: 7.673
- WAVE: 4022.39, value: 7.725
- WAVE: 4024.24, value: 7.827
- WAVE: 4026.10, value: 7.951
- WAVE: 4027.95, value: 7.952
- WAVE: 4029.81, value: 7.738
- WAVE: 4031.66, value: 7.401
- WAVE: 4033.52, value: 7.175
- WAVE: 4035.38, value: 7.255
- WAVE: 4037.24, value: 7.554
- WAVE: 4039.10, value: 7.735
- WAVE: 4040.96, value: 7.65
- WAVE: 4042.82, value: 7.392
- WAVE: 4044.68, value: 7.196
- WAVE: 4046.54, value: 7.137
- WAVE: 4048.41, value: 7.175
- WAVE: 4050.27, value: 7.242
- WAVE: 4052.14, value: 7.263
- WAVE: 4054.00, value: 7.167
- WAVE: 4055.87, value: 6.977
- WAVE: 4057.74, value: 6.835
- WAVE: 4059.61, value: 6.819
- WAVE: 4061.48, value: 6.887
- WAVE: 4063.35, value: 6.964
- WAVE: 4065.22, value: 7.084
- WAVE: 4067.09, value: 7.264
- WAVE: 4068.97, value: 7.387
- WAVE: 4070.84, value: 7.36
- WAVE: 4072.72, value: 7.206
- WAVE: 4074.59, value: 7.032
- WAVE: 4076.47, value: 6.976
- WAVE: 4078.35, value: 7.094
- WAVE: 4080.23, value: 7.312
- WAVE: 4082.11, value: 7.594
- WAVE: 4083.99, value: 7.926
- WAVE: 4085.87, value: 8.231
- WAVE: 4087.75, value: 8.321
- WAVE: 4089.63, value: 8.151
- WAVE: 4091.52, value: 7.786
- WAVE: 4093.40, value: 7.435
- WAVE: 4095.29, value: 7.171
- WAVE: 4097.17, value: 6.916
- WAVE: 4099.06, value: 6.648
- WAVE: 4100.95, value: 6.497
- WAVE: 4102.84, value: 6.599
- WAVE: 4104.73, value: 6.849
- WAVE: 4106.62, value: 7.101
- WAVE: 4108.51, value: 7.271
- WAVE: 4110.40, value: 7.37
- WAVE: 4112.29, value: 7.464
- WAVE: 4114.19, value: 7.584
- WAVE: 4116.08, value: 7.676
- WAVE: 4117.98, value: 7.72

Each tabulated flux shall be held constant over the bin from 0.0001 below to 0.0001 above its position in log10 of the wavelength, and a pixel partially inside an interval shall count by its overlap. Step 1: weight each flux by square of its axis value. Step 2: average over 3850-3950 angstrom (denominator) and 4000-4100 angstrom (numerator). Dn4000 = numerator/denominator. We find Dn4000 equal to 1.9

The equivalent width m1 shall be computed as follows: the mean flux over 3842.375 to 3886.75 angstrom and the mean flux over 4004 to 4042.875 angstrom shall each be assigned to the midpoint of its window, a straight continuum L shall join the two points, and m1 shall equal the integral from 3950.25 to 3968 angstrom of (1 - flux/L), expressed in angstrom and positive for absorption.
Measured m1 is 5.3 angstrom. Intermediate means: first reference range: 4.02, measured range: 4.29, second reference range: 7.57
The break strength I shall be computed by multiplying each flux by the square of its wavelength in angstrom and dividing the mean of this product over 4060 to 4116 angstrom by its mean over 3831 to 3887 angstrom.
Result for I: 2.16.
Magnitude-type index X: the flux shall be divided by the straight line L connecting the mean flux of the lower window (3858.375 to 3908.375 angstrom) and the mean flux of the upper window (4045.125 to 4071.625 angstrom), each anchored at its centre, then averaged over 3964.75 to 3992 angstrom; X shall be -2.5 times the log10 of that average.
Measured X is 0.19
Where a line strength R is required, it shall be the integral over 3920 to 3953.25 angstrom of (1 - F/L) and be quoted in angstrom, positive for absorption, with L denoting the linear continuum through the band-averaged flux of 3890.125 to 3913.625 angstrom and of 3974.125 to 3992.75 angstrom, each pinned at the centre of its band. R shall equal 9.5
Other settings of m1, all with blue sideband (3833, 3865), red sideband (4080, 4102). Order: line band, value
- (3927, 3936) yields 4.7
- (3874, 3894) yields 0.8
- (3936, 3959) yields 4.0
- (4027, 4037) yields -1.4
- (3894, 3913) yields -0.8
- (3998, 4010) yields -2.4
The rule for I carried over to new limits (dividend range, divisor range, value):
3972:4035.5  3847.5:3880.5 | 1.83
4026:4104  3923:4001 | 1.66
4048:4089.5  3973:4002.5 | 1.21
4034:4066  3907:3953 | 1.90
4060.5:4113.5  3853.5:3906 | 1.92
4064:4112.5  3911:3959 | 1.92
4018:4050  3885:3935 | 1.87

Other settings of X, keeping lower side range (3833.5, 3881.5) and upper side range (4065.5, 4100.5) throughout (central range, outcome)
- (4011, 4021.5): -0.195 mag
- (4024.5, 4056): -0.108 mag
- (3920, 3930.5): 0.220 mag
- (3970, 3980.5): 0.303 mag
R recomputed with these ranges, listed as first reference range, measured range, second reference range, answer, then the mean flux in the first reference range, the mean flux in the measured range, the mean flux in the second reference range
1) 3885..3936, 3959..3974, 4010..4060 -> 6.0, 4.24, 3.38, 7.44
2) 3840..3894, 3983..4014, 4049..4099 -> -4.9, 4.04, 7.08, 7.31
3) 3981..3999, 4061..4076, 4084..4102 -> 0.3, 6.69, 7.15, 7.48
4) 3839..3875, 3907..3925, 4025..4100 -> 0.7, 3.99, 4.76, 7.36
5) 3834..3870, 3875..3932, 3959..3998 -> -0.1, 3.79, 4.32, 5.1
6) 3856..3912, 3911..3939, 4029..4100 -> 6.9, 4.27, 3.7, 7.33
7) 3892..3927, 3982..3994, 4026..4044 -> -0.1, 4.72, 6.57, 7.56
